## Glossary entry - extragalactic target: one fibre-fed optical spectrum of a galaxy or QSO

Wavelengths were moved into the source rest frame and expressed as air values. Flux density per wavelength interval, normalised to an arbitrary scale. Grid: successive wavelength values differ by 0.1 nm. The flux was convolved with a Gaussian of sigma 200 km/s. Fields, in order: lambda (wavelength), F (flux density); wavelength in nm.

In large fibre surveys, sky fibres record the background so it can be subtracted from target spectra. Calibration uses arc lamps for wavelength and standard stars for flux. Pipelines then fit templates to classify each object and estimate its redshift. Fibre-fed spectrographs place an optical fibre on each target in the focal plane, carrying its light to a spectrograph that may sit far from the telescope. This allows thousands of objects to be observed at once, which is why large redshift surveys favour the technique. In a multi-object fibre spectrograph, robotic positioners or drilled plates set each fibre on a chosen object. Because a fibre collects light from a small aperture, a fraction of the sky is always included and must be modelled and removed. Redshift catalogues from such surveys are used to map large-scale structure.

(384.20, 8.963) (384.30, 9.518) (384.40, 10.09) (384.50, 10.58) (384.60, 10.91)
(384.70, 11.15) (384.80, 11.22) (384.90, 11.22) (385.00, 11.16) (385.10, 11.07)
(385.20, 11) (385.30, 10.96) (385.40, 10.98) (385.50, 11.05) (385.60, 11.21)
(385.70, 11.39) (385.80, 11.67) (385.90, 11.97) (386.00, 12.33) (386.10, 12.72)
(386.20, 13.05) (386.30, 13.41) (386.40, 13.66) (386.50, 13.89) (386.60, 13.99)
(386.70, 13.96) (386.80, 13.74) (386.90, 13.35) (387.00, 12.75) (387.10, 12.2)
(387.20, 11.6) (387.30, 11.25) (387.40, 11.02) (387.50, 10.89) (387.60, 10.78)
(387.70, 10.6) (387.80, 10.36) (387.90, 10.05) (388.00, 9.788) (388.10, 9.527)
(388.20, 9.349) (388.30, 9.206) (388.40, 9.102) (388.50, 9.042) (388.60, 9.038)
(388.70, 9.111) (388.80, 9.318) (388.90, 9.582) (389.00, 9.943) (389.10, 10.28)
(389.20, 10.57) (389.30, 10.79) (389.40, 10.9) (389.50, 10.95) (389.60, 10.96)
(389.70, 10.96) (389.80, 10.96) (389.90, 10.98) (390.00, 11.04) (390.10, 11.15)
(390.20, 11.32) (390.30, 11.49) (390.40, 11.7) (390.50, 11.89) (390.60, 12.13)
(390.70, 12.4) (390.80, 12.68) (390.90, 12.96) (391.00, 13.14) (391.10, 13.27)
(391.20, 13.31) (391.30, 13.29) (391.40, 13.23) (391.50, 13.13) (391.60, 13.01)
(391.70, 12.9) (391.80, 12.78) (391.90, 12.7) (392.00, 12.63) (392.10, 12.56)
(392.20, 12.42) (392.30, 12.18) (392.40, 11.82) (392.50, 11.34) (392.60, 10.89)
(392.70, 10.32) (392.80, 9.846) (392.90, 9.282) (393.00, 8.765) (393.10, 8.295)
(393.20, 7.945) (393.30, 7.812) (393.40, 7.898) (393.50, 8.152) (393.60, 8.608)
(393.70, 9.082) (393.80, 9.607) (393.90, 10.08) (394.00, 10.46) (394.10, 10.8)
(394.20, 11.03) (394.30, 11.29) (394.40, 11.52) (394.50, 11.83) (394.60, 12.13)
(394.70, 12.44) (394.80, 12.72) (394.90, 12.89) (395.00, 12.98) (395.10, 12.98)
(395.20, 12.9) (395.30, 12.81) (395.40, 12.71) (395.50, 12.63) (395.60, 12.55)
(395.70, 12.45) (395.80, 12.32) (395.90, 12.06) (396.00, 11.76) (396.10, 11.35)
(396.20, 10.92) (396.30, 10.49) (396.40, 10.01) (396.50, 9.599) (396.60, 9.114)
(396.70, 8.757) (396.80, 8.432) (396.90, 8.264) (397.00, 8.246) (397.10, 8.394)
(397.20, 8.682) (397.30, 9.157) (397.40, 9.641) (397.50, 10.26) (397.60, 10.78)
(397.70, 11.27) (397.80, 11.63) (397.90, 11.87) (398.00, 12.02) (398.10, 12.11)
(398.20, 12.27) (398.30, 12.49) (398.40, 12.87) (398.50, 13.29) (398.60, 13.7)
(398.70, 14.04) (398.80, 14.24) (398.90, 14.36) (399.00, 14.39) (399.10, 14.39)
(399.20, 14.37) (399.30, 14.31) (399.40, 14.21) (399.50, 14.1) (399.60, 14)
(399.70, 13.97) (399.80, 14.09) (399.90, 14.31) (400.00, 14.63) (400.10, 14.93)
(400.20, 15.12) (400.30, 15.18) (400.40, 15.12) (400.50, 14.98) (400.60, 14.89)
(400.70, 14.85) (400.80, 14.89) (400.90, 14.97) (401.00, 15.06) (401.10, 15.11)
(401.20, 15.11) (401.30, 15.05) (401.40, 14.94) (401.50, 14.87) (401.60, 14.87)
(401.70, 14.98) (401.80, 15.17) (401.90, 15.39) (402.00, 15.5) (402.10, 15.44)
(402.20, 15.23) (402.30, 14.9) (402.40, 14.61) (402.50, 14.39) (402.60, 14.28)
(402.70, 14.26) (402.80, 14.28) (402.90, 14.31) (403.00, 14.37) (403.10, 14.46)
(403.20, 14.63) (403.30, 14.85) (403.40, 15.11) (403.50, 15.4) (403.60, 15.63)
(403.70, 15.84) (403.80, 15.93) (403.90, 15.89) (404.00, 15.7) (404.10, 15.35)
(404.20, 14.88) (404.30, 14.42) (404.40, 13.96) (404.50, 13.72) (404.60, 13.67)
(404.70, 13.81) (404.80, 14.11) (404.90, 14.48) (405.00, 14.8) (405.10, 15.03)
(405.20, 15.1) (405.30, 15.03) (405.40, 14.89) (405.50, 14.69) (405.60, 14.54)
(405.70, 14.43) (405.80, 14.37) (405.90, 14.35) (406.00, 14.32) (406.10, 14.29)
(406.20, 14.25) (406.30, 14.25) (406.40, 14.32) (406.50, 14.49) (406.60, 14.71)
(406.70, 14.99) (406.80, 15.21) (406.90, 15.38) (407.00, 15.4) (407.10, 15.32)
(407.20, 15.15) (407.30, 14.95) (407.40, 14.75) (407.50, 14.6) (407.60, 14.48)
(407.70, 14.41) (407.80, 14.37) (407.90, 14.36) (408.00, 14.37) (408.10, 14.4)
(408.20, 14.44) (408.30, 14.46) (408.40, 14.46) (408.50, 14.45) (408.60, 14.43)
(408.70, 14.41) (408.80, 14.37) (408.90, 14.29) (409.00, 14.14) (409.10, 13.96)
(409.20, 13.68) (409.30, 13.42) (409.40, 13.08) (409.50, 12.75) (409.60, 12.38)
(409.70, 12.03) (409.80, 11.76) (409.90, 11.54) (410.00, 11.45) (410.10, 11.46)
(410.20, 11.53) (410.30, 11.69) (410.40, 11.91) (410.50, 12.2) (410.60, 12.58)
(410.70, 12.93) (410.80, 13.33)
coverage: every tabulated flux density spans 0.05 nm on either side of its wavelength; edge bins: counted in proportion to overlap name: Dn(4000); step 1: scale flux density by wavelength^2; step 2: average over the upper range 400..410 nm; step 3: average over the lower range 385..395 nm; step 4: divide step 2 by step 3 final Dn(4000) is 1.4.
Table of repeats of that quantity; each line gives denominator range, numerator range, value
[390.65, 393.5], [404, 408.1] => 1.37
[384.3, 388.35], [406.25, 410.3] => 1.35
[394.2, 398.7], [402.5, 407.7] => 1.35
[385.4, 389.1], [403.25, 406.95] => 1.44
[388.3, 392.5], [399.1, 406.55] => 1.36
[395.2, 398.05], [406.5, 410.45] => 1.37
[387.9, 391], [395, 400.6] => 1.20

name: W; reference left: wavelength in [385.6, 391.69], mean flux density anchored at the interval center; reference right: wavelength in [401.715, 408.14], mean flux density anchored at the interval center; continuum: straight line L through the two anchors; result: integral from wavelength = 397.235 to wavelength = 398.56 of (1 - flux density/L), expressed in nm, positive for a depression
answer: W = 0.19 nm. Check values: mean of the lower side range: 11.5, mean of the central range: 11.5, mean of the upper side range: 14.8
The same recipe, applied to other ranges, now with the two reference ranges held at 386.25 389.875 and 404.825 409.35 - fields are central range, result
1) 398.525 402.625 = -0.416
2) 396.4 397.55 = 0.333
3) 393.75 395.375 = 0.059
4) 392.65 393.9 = 0.327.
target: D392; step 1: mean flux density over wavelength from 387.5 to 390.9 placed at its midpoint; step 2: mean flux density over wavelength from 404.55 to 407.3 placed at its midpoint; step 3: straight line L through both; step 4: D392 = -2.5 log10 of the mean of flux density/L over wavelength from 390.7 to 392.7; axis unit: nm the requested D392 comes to -0.13 mag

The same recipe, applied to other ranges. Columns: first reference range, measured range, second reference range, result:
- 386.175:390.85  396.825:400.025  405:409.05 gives 0.061 mag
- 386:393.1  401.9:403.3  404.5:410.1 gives -0.095 mag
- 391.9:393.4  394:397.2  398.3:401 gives 0.078 mag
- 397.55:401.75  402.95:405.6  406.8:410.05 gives -0.062 mag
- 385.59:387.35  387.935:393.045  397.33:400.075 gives 0.147 mag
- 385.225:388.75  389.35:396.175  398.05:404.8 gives 0.105 mag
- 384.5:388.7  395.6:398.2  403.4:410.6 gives 0.218 mag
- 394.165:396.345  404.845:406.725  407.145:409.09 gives -0.041 mag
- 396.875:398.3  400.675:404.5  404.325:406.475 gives -0.156 mag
